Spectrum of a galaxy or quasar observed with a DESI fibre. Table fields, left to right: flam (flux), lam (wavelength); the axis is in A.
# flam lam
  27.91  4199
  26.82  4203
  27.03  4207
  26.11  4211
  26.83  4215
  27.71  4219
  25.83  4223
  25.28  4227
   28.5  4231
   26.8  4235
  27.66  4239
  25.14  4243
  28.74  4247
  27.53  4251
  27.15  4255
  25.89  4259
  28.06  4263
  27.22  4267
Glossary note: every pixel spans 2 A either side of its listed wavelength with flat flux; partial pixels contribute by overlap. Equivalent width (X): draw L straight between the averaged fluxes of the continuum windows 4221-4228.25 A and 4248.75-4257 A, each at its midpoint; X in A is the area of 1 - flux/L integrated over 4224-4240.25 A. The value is -0.56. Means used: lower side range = 25.6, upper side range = 27.4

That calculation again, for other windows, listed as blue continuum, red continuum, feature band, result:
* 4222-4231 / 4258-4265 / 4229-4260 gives -0.64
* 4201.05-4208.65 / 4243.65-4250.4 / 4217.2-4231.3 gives 0.36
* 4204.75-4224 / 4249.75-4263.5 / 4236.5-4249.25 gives -0.11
